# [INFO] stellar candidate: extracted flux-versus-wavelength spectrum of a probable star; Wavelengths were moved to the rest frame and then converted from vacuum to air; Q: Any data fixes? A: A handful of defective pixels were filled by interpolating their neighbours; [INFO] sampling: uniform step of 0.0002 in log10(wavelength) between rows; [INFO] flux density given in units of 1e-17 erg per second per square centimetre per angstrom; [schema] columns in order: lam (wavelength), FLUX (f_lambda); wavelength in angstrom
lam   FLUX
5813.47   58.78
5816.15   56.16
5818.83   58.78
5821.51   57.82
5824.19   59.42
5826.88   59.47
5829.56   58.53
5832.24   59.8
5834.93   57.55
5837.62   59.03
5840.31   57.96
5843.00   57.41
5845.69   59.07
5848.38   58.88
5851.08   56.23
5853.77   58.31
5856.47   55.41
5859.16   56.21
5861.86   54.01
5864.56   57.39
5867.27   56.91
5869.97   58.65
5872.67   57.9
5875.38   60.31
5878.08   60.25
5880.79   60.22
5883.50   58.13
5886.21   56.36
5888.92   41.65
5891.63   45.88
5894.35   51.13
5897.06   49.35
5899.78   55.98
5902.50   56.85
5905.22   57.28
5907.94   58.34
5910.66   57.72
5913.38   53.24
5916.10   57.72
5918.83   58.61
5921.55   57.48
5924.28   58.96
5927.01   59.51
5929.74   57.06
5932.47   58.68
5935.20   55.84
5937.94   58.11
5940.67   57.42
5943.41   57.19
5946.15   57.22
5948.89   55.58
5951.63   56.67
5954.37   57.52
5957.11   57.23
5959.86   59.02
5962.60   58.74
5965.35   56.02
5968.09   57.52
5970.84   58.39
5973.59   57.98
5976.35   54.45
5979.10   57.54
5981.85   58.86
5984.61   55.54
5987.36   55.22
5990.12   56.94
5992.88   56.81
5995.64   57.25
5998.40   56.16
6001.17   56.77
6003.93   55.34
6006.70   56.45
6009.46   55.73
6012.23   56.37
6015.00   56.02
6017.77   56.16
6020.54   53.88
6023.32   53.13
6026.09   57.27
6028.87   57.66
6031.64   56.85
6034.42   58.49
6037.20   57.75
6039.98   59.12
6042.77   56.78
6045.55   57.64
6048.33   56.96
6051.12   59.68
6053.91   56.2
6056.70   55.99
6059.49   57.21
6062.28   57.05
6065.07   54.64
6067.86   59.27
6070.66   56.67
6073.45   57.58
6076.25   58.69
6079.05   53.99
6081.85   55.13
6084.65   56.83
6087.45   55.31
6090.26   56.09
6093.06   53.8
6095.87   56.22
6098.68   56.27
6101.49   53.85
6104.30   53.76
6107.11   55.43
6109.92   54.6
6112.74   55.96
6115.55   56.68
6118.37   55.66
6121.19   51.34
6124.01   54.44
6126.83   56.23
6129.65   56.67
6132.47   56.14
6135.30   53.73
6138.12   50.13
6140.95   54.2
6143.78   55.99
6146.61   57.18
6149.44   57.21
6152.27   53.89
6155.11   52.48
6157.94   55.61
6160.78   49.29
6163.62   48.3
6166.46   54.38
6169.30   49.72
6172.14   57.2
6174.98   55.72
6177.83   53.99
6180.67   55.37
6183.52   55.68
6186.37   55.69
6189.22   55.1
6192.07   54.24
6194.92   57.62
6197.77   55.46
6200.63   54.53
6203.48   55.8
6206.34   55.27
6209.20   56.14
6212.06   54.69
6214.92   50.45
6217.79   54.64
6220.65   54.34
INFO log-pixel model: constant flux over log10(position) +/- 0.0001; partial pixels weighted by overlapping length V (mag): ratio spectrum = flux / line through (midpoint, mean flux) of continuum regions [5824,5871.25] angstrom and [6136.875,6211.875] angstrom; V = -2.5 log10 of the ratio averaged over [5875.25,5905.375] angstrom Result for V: 0.06 mag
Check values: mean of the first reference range 57.7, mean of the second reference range 54.5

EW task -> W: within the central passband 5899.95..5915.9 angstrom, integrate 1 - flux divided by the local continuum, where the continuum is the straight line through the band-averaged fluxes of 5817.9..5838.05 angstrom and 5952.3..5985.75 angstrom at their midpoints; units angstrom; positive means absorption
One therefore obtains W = 0.4 angstrom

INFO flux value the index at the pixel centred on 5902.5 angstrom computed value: 56.85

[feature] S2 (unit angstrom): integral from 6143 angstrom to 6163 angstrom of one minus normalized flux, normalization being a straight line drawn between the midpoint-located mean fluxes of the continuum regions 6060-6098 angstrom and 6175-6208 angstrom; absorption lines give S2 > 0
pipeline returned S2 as 0.5 angstrom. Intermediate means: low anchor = 56.3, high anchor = 55.4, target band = 54.2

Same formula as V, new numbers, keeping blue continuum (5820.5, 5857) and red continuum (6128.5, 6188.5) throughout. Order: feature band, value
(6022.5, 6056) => -0.031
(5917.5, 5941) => -0.017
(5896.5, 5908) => 0.035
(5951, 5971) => -0.018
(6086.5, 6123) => -0.002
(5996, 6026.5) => 0.006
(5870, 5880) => -0.030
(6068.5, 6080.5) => -0.031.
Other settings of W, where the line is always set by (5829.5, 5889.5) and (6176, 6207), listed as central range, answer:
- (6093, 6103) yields 0.1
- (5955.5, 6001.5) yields -0.3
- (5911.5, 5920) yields 0.1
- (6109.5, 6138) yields 0.4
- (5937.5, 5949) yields -0.1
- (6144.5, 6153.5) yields -0.1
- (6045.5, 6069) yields -0.4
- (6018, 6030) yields 0.2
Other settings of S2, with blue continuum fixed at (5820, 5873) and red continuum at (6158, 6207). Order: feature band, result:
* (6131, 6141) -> 0.2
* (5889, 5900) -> 1.6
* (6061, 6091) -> -0.6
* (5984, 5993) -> 0.0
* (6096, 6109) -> 0.0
